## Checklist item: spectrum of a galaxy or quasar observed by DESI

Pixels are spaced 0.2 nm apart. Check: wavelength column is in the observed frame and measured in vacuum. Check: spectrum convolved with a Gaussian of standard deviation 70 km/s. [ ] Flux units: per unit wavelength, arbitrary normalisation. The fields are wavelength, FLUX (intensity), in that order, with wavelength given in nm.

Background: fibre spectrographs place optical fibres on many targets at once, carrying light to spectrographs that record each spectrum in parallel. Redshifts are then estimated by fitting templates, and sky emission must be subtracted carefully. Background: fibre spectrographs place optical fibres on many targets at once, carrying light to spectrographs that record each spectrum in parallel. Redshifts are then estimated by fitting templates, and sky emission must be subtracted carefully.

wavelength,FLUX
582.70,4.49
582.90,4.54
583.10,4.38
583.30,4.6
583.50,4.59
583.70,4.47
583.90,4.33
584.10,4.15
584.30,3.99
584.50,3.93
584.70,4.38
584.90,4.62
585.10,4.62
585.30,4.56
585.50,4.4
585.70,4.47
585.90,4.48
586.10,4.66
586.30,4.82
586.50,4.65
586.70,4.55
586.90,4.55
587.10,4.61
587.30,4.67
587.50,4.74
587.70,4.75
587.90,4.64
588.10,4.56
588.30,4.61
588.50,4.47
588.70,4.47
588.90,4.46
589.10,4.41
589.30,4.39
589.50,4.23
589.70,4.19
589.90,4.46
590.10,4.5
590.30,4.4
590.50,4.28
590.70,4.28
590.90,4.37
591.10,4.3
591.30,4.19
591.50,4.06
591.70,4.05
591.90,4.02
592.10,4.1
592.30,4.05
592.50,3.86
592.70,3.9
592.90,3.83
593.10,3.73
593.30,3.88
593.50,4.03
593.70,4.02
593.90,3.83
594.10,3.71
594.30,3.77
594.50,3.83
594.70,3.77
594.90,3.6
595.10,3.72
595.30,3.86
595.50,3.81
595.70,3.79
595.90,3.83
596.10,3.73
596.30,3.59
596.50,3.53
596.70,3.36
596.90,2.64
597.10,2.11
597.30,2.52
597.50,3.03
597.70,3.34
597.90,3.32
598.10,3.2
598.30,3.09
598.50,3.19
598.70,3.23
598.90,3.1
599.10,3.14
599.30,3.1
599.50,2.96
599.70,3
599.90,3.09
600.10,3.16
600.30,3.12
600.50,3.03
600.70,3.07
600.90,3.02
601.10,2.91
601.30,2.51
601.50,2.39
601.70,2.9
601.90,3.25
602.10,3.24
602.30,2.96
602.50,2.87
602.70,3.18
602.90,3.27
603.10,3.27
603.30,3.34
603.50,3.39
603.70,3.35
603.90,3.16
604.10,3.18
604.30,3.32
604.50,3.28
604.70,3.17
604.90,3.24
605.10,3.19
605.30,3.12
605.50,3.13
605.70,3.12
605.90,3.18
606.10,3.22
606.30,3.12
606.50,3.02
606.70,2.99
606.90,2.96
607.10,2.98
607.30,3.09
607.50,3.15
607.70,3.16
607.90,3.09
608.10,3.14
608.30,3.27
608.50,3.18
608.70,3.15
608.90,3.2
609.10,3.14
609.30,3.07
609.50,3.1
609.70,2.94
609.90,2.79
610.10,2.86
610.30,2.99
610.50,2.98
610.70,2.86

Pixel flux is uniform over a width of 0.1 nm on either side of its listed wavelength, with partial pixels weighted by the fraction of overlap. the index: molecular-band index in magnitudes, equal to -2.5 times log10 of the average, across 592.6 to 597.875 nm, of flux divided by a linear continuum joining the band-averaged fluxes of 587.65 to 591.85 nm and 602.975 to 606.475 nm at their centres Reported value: 0.11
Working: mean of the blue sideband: 4.38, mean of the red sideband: 3.22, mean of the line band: 3.56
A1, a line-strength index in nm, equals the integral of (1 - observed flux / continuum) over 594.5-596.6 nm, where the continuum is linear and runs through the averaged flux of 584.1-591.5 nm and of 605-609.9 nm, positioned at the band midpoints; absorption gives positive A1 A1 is 0.10 nm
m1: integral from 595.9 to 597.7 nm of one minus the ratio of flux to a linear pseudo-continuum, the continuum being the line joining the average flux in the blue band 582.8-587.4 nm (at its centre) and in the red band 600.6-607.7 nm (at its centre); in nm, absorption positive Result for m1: 0.255 nm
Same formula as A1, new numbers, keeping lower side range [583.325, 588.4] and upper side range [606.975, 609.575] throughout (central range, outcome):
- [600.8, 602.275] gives 0.27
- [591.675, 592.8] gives 0.03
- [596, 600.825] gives 0.81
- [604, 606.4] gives 0.09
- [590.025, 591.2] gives -0.04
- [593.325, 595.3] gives 0.09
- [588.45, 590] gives -0.03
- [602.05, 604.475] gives 0.16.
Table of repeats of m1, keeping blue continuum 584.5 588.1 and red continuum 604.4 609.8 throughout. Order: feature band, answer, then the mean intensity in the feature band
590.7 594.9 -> 0.165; 3.96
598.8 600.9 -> 0.322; 3.07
